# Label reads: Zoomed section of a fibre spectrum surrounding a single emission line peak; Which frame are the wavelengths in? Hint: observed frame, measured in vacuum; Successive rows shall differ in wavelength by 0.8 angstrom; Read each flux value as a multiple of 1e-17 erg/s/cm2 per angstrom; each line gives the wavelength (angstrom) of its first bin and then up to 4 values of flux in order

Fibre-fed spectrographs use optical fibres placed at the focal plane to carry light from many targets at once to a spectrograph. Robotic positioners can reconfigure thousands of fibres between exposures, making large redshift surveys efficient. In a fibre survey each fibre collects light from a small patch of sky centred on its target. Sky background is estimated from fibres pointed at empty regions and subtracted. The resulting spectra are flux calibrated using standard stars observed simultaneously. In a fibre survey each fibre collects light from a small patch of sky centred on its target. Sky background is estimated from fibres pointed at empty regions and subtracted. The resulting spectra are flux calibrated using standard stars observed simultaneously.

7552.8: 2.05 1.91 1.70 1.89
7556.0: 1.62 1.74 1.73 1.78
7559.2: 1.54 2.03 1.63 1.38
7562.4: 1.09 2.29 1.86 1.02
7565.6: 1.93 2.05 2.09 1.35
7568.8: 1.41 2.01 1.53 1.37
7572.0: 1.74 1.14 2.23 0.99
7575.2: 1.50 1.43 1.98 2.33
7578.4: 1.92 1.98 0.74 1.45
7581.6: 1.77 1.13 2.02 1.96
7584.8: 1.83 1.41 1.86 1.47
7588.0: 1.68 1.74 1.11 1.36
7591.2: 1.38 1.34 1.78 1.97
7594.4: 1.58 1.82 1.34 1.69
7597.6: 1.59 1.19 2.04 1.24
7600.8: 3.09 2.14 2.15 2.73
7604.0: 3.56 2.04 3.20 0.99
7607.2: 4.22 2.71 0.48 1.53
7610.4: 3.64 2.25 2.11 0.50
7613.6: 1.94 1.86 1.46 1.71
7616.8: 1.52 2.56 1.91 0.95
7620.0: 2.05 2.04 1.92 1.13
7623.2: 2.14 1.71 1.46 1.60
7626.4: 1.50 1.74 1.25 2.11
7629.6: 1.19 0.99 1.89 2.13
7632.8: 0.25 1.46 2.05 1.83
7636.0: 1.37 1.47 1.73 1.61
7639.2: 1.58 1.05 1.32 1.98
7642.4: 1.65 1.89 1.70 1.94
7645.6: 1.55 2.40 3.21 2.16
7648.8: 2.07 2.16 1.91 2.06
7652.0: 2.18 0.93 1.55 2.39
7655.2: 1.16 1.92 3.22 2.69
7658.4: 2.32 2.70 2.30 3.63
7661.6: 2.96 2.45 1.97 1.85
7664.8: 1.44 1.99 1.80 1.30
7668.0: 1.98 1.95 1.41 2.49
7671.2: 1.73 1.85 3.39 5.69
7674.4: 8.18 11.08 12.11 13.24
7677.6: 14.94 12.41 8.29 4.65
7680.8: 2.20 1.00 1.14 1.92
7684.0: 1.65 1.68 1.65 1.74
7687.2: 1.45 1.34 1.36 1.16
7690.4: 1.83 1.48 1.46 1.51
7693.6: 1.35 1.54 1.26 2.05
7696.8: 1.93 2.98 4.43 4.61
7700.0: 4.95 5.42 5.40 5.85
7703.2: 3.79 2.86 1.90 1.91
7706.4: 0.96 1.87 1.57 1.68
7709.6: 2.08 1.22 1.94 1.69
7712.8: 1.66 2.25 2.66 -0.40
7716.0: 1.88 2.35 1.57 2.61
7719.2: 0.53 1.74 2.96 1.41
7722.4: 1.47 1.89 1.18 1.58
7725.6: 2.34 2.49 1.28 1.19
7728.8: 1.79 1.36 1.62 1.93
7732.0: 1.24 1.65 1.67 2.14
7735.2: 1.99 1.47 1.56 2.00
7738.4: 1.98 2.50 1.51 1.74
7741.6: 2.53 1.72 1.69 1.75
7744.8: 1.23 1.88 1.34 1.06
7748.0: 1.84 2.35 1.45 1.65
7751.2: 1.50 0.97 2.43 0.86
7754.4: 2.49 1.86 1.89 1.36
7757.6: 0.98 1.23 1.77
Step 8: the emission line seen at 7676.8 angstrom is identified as H-alpha 6563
